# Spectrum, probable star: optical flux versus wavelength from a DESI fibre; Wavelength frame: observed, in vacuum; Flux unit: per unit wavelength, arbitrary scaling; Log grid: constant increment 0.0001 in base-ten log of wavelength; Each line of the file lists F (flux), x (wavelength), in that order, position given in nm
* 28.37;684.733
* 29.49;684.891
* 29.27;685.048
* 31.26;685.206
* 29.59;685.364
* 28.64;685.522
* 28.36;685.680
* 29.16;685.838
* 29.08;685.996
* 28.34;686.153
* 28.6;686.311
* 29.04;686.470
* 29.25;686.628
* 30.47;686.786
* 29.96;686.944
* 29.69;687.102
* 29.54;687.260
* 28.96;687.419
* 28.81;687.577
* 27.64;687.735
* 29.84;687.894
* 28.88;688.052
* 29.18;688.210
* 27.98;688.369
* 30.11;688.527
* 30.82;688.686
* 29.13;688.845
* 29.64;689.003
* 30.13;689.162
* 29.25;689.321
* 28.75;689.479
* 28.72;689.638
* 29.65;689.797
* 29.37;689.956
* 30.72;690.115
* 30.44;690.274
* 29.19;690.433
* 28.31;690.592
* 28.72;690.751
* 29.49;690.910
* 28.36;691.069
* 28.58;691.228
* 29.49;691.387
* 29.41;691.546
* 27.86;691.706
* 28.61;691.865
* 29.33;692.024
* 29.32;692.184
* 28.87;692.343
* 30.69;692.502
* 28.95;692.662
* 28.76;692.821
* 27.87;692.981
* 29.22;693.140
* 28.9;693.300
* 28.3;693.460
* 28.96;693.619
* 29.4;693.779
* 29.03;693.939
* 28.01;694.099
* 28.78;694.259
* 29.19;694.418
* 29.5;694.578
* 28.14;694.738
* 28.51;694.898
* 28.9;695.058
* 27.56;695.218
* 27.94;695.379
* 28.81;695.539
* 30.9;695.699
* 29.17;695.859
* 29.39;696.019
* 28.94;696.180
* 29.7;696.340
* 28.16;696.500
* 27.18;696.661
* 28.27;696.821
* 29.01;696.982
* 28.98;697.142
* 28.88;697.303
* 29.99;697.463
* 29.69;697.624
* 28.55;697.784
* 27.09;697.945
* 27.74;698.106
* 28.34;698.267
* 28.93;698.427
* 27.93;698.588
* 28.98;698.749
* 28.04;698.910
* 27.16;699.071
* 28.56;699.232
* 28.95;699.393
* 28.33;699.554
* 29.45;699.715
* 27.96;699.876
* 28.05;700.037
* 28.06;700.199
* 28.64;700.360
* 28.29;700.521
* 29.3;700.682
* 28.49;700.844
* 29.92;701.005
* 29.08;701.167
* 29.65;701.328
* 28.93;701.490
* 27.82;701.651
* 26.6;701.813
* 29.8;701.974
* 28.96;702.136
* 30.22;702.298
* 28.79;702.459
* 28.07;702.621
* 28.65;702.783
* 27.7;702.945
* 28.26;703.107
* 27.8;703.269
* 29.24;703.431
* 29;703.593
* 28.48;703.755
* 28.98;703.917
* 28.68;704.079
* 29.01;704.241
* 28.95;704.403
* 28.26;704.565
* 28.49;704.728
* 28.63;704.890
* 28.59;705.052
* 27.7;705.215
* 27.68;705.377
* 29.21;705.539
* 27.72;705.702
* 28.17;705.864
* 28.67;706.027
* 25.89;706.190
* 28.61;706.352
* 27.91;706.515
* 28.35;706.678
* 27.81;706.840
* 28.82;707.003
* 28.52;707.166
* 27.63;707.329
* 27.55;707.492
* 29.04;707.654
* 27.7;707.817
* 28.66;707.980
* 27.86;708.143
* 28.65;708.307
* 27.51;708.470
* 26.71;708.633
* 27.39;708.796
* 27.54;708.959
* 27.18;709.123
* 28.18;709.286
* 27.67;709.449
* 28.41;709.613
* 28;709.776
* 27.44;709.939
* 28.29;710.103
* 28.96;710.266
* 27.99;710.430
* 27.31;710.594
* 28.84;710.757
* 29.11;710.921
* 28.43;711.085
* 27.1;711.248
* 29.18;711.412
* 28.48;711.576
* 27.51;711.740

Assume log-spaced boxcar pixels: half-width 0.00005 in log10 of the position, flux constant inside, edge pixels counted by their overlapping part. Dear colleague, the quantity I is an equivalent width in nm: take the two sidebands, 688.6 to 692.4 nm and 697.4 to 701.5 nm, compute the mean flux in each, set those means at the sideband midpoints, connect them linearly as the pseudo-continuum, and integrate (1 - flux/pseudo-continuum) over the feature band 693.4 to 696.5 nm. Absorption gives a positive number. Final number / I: 0.005 nm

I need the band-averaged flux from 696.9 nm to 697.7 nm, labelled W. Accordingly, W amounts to 29.3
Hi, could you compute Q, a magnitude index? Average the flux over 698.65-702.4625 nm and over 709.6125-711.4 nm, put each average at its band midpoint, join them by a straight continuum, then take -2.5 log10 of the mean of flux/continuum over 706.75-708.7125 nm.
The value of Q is 0.01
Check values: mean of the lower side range 28.7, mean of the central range 28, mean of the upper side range 28.2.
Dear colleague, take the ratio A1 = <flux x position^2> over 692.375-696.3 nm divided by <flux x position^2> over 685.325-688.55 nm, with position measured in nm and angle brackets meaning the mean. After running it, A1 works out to 1.02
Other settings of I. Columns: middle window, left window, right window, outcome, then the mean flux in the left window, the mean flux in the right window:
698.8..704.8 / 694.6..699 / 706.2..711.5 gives -0.04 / 28.7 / 28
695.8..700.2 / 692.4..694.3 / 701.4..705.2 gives 0.03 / 28.9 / 28.6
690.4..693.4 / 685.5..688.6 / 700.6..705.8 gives 0.00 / 29.1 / 28.6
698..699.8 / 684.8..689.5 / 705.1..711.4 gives 0.01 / 29.3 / 28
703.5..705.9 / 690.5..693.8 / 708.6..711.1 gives -0.02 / 28.9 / 28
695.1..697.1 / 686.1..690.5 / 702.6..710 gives 0.01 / 29.4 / 28.2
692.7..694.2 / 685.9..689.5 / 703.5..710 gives 0.01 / 29.3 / 28.1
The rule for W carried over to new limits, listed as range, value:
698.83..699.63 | 28.2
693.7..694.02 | 29.2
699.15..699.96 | 28.7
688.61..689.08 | 29.9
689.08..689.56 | 29.4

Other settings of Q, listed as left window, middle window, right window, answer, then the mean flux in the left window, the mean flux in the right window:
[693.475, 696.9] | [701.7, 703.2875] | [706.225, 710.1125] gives -0.01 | 28.8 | 27.9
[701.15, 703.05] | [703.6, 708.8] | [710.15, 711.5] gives 0.01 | 28.7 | 28.4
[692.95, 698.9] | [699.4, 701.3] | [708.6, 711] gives -0.01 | 28.7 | 28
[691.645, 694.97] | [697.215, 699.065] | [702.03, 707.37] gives 0.01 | 28.9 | 28.4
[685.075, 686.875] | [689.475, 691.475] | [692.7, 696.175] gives -0.01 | 29.2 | 28.8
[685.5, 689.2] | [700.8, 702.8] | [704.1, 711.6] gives -0.02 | 29.2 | 28.1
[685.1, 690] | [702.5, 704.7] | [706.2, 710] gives -0.01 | 29.3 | 27.9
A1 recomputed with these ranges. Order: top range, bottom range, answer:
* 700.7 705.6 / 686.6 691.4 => 1.02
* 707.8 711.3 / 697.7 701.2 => 1.01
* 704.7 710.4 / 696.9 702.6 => 1.00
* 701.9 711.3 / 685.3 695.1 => 1.02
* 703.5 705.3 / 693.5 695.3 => 1.03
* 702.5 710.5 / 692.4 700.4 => 1.01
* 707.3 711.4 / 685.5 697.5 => 1.01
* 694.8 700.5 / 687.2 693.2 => 1.00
